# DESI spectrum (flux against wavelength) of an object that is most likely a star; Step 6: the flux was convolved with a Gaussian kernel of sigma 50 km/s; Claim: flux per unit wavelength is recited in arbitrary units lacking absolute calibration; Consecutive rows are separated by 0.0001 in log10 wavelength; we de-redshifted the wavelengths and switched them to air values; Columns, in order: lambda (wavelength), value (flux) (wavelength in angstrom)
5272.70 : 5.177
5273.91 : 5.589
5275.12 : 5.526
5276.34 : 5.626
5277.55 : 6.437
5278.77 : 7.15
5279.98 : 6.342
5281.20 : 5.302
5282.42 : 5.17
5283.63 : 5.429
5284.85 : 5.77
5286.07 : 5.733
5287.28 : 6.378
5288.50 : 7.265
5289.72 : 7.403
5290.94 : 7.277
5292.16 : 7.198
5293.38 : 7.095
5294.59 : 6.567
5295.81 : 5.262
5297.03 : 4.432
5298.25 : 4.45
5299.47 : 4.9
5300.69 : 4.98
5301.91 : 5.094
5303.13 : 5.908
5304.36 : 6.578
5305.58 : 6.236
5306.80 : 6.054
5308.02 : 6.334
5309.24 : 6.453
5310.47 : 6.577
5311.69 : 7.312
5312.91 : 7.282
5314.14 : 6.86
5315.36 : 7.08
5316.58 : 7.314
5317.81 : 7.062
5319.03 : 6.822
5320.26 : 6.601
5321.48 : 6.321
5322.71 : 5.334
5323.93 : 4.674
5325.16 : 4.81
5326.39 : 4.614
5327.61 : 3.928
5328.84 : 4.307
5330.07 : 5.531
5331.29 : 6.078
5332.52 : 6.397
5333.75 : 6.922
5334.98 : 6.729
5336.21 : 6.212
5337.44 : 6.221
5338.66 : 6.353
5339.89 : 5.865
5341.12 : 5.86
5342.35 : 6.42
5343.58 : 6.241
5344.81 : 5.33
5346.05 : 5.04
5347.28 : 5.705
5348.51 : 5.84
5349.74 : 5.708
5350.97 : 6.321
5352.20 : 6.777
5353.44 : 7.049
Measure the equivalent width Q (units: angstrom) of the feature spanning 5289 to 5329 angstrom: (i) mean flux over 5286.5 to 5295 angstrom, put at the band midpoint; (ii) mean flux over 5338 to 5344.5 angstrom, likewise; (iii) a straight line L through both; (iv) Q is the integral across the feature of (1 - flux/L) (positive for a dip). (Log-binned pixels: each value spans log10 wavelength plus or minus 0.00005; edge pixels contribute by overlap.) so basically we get 3.8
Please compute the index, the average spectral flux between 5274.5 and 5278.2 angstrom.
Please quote 5.87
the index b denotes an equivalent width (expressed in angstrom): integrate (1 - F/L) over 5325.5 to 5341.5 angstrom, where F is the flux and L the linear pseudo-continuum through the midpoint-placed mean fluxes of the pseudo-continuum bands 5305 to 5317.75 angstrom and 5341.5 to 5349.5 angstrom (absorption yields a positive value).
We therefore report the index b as 0.9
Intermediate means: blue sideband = 6.77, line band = 5.75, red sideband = 5.76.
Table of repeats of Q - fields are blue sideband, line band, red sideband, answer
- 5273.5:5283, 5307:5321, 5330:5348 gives -2.0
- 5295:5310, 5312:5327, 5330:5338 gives -0.7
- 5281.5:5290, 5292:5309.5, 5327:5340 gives 0.7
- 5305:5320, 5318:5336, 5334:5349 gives 2.0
